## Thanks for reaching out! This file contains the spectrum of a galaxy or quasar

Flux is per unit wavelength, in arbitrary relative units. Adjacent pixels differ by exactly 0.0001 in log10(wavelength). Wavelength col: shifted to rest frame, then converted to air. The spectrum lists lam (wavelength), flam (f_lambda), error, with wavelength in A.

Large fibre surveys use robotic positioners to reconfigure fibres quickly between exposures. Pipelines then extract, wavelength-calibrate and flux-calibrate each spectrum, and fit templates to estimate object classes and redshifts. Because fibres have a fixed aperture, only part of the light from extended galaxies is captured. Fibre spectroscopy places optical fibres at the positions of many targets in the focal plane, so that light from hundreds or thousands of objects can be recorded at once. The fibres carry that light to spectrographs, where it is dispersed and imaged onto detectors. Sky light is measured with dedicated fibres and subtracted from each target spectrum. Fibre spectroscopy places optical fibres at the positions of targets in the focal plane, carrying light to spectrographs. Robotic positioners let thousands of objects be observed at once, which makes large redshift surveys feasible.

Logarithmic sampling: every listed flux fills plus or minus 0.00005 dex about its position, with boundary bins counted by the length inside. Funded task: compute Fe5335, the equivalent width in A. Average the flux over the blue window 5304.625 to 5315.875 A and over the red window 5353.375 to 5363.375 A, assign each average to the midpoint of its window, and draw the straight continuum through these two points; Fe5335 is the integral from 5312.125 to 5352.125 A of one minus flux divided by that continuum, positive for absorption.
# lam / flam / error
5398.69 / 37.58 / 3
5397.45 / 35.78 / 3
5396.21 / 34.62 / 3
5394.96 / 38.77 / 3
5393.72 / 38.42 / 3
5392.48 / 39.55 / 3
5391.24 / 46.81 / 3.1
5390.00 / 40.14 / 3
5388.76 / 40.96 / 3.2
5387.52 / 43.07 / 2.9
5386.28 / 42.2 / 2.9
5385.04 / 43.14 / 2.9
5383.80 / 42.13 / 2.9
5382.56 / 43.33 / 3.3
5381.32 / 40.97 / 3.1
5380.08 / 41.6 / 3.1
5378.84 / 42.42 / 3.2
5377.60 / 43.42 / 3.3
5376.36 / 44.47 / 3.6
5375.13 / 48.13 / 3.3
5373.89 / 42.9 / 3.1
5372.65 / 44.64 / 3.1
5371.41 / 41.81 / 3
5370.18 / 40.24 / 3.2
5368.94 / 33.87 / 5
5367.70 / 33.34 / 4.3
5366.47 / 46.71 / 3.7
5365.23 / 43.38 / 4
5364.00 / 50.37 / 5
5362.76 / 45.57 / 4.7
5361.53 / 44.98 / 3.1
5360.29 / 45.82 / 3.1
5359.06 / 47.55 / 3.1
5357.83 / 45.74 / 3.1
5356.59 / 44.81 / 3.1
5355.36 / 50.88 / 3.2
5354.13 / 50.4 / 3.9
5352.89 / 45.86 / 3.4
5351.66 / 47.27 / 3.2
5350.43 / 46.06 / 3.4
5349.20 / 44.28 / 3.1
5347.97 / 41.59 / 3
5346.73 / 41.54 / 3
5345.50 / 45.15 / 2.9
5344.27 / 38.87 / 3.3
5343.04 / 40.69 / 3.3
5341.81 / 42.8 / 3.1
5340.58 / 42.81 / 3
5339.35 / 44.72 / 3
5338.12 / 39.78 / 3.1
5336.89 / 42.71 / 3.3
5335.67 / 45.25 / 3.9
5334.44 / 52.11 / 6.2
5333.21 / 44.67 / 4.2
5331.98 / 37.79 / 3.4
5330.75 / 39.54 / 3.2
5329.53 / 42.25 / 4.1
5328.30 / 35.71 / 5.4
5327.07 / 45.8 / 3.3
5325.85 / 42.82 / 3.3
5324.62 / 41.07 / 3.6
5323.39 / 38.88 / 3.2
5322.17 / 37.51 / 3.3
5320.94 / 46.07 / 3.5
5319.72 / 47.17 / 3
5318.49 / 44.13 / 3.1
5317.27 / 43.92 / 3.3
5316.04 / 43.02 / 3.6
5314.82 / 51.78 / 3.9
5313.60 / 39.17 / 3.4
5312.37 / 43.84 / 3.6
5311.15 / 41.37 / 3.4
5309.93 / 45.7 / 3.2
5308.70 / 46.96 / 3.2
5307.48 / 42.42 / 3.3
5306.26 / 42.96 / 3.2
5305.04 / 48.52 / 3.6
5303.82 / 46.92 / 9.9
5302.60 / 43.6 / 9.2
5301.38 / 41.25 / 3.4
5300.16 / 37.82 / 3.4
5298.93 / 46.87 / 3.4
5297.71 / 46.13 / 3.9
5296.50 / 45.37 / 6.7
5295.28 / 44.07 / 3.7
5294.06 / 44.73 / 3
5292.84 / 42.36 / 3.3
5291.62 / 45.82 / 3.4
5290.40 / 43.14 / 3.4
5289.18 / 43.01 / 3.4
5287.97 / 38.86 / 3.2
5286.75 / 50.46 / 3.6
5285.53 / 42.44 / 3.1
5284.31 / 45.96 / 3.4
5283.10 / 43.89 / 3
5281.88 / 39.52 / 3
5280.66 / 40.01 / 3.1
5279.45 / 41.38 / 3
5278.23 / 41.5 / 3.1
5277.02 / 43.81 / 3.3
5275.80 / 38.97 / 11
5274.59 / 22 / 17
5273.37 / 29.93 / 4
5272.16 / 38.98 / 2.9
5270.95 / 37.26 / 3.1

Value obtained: 2.3 A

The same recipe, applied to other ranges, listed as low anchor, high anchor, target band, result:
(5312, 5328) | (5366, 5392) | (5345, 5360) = -1.1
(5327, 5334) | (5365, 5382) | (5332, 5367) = -3.1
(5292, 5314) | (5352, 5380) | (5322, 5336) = 0.7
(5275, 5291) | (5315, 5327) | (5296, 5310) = -0.6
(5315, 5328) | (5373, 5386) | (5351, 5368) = -1.2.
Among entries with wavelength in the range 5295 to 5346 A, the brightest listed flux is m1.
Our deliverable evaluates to 52.11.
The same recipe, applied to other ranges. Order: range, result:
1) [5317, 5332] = 47.17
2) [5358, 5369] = 50.37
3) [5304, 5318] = 51.78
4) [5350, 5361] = 50.88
